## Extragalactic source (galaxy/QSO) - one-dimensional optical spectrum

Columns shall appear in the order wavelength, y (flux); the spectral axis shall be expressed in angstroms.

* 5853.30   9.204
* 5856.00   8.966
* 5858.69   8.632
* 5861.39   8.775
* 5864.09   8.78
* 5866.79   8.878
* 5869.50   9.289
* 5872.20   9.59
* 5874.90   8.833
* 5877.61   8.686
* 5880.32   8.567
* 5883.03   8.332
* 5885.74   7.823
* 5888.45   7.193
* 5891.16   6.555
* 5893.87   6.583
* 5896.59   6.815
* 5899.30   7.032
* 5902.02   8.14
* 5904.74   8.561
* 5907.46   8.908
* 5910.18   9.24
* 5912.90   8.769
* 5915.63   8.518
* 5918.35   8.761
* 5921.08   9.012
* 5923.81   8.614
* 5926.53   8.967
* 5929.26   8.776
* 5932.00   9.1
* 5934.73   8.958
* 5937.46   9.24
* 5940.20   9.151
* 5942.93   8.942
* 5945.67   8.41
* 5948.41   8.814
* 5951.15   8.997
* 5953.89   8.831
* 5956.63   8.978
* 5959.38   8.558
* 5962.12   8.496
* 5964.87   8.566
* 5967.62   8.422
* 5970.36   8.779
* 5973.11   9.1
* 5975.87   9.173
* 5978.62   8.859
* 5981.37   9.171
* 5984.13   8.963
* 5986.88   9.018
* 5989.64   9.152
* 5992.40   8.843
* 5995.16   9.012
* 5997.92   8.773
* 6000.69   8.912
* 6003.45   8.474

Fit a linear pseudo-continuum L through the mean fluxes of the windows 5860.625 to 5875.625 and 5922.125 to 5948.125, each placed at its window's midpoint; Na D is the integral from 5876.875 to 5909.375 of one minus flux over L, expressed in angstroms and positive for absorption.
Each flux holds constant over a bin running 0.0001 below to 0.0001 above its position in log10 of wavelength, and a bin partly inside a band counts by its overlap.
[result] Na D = 4.40 angstroms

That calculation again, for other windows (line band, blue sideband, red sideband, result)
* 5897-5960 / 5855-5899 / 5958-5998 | -1.2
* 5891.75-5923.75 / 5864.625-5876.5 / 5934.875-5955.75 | 2.9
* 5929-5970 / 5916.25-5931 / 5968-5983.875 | 0.4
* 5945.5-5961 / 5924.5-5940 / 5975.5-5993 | 0.4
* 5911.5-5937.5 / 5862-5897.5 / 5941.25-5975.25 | -1.1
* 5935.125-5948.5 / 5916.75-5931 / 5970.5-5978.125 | 0.0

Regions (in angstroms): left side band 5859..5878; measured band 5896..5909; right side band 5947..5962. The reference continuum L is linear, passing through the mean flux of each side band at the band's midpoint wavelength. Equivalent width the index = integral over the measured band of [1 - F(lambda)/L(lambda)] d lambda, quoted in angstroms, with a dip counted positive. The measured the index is 1.4 angstroms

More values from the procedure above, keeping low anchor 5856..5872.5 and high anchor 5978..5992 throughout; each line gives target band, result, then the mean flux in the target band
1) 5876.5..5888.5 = 1.0 angstroms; 8.21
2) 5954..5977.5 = 0.7 angstroms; 8.76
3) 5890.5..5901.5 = 2.6 angstroms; 6.87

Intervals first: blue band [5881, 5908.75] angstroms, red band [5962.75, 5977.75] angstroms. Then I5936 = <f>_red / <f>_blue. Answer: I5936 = 1.15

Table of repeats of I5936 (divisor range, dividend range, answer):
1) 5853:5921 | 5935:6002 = 1.06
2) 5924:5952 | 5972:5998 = 1.01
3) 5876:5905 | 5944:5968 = 1.14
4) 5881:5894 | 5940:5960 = 1.19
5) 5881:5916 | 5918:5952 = 1.13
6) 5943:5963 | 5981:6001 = 1.03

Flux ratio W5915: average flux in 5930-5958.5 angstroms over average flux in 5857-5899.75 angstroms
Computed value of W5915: 1.1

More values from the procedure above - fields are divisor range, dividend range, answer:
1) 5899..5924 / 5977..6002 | 1.04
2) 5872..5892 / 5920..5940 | 1.10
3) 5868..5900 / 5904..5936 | 1.11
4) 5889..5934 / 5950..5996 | 1.07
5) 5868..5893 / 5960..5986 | 1.07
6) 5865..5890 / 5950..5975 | 1.02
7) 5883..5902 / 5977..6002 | 1.25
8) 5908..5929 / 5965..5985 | 1.01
